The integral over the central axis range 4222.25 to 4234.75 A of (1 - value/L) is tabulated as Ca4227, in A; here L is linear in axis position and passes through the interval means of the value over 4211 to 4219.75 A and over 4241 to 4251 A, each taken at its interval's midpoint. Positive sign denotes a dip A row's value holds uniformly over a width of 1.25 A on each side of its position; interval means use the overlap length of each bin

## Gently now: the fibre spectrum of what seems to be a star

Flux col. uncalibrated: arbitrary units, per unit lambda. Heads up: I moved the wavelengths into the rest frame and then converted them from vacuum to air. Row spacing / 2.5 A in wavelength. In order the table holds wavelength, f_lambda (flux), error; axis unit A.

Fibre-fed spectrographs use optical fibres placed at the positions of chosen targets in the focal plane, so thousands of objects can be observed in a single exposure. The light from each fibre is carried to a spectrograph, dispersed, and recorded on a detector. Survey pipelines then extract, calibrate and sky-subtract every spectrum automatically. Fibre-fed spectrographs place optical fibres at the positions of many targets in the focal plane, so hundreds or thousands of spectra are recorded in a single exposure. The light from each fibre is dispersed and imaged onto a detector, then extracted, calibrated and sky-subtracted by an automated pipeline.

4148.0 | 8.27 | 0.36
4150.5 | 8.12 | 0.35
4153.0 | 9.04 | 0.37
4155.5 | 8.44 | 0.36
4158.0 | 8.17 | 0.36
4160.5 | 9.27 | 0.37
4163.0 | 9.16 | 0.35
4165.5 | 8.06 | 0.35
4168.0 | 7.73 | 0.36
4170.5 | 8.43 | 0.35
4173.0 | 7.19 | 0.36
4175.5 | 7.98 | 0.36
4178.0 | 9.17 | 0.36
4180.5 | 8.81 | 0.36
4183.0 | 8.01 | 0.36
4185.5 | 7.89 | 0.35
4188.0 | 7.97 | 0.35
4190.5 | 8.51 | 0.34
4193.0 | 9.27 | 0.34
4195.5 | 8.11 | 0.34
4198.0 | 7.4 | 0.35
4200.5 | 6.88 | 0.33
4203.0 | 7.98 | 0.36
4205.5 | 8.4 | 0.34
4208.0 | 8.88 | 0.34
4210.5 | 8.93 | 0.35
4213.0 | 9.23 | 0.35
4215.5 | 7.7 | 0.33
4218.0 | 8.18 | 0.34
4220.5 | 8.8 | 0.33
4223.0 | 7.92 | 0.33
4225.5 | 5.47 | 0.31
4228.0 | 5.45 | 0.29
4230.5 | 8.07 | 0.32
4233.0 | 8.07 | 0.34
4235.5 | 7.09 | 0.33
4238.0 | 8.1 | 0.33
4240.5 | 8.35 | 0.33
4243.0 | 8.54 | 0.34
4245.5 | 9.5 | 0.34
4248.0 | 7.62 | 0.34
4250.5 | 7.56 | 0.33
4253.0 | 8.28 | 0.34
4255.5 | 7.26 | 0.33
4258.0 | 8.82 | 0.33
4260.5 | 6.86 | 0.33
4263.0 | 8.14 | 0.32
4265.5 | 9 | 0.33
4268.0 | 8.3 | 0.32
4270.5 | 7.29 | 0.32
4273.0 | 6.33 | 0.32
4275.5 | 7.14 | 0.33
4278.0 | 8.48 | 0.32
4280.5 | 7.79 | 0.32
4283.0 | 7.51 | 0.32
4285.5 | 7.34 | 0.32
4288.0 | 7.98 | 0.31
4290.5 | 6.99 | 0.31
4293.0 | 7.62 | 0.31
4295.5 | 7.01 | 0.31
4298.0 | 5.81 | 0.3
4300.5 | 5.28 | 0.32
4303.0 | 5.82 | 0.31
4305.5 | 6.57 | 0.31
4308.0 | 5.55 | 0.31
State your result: 2.1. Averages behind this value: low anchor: 8.44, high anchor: 8.36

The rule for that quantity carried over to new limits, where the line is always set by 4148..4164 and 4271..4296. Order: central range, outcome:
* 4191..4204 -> 0.5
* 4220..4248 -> 0.6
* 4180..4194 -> 0.0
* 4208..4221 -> -0.8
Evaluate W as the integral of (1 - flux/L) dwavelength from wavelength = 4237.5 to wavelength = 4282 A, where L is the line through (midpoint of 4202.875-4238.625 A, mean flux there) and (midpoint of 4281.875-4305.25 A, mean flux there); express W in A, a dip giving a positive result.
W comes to -4.0 A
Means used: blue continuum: 7.88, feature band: 7.96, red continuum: 6.8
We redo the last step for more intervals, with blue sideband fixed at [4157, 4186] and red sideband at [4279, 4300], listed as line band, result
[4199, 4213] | -0.5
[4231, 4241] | -0.2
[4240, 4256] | -1.2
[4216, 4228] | 0.7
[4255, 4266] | -0.8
